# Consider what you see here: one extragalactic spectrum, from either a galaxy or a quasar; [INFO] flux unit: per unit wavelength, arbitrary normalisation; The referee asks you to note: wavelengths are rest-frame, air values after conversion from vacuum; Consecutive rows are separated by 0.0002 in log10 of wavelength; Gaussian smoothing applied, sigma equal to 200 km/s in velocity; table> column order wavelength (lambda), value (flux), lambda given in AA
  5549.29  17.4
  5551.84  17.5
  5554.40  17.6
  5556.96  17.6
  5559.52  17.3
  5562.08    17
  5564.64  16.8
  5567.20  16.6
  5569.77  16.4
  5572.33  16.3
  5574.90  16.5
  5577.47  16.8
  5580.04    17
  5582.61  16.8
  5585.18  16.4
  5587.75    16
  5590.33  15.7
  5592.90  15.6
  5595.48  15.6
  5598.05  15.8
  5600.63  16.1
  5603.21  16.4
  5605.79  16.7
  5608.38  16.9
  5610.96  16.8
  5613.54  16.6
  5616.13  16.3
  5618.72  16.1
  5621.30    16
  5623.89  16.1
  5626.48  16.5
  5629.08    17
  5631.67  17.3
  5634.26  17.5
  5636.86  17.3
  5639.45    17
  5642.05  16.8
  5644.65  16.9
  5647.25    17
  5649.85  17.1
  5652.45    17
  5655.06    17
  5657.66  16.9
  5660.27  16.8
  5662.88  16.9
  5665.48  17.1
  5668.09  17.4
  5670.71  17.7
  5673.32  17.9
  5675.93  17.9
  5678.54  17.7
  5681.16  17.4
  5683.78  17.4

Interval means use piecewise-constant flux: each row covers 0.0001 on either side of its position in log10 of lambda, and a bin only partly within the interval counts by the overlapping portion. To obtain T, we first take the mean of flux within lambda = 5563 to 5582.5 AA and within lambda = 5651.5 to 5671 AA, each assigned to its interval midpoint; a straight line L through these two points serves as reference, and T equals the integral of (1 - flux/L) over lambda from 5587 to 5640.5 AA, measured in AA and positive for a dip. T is 1.3 AA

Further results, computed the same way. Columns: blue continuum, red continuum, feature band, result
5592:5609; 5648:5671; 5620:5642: -0.3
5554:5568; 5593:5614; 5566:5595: 0.7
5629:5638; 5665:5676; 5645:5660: 0.4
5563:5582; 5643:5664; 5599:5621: 0.4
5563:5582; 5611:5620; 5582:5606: 0.7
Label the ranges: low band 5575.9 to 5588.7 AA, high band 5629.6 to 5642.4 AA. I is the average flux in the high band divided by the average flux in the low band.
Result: 1.04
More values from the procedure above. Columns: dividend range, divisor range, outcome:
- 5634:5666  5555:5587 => 1.01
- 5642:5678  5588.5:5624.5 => 1.06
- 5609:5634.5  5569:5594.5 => 1.02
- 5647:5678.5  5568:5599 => 1.06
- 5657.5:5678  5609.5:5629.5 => 1.06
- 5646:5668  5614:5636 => 1.02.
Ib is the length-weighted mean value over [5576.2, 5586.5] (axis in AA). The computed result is 16.8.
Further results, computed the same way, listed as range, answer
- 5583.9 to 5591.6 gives 16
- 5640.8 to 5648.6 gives 16.9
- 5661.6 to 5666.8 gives 17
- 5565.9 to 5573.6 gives 16.4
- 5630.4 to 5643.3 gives 17.2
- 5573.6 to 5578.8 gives 16.6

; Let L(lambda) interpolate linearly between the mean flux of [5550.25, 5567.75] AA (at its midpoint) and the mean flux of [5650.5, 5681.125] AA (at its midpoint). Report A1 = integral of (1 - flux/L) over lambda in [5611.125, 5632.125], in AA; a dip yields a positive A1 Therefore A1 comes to 1.0 AA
